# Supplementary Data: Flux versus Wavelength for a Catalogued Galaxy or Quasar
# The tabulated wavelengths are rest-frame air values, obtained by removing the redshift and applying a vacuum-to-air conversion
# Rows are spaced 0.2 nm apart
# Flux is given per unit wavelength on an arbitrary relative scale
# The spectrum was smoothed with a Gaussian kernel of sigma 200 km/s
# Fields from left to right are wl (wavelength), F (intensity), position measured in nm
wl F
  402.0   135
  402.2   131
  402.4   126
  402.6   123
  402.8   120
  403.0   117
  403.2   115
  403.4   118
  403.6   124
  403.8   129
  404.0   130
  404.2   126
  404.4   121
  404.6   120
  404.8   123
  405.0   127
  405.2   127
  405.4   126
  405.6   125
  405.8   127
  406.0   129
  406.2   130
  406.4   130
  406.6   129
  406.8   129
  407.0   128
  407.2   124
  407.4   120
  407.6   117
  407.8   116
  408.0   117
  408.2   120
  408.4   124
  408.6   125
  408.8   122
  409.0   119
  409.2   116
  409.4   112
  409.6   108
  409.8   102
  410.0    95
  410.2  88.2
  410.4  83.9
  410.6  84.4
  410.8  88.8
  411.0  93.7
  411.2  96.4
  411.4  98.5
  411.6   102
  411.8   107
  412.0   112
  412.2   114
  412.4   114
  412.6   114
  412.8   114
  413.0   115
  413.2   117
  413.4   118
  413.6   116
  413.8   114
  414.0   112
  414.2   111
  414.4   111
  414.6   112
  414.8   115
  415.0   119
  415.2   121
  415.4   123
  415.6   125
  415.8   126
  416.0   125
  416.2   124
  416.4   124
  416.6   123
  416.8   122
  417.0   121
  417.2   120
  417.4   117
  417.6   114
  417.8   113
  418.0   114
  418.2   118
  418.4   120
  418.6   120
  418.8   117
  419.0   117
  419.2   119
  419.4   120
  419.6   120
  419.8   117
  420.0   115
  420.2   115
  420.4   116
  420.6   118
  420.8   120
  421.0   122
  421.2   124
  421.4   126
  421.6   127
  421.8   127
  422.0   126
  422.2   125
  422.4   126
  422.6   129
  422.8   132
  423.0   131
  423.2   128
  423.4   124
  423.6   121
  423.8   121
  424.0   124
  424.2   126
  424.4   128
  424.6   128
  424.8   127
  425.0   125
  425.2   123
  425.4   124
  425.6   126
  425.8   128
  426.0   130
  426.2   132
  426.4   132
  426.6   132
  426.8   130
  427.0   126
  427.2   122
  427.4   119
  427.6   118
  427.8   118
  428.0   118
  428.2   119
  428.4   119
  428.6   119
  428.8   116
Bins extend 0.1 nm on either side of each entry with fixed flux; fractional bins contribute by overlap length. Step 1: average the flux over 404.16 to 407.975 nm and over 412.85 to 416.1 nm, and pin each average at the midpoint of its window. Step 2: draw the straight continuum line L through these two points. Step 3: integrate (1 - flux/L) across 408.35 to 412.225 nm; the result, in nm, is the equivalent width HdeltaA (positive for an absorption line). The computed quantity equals 0.54 nm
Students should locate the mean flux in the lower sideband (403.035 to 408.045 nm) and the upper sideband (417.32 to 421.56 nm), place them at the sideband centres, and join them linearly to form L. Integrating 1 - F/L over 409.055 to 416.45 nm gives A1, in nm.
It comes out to 0.68 nm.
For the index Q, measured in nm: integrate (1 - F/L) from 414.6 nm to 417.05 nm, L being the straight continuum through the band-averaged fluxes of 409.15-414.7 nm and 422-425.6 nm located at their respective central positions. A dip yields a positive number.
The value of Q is -0.20 nm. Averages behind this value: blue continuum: 106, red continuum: 126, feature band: 122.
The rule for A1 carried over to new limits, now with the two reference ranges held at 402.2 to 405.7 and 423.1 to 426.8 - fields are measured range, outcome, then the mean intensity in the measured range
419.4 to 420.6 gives 0.09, 117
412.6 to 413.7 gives 0.08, 116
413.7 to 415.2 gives 0.13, 114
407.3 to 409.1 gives 0.06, 120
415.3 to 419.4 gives 0.18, 120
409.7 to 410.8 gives 0.30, 90.5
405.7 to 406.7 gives -0.04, 129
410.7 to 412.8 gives 0.34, 105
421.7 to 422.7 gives 0.00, 127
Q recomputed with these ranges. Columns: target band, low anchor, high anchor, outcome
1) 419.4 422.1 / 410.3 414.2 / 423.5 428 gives -0.06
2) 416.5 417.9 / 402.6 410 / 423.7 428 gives 0.06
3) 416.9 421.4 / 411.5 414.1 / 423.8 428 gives 0.03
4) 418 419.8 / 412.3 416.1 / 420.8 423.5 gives 0.06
